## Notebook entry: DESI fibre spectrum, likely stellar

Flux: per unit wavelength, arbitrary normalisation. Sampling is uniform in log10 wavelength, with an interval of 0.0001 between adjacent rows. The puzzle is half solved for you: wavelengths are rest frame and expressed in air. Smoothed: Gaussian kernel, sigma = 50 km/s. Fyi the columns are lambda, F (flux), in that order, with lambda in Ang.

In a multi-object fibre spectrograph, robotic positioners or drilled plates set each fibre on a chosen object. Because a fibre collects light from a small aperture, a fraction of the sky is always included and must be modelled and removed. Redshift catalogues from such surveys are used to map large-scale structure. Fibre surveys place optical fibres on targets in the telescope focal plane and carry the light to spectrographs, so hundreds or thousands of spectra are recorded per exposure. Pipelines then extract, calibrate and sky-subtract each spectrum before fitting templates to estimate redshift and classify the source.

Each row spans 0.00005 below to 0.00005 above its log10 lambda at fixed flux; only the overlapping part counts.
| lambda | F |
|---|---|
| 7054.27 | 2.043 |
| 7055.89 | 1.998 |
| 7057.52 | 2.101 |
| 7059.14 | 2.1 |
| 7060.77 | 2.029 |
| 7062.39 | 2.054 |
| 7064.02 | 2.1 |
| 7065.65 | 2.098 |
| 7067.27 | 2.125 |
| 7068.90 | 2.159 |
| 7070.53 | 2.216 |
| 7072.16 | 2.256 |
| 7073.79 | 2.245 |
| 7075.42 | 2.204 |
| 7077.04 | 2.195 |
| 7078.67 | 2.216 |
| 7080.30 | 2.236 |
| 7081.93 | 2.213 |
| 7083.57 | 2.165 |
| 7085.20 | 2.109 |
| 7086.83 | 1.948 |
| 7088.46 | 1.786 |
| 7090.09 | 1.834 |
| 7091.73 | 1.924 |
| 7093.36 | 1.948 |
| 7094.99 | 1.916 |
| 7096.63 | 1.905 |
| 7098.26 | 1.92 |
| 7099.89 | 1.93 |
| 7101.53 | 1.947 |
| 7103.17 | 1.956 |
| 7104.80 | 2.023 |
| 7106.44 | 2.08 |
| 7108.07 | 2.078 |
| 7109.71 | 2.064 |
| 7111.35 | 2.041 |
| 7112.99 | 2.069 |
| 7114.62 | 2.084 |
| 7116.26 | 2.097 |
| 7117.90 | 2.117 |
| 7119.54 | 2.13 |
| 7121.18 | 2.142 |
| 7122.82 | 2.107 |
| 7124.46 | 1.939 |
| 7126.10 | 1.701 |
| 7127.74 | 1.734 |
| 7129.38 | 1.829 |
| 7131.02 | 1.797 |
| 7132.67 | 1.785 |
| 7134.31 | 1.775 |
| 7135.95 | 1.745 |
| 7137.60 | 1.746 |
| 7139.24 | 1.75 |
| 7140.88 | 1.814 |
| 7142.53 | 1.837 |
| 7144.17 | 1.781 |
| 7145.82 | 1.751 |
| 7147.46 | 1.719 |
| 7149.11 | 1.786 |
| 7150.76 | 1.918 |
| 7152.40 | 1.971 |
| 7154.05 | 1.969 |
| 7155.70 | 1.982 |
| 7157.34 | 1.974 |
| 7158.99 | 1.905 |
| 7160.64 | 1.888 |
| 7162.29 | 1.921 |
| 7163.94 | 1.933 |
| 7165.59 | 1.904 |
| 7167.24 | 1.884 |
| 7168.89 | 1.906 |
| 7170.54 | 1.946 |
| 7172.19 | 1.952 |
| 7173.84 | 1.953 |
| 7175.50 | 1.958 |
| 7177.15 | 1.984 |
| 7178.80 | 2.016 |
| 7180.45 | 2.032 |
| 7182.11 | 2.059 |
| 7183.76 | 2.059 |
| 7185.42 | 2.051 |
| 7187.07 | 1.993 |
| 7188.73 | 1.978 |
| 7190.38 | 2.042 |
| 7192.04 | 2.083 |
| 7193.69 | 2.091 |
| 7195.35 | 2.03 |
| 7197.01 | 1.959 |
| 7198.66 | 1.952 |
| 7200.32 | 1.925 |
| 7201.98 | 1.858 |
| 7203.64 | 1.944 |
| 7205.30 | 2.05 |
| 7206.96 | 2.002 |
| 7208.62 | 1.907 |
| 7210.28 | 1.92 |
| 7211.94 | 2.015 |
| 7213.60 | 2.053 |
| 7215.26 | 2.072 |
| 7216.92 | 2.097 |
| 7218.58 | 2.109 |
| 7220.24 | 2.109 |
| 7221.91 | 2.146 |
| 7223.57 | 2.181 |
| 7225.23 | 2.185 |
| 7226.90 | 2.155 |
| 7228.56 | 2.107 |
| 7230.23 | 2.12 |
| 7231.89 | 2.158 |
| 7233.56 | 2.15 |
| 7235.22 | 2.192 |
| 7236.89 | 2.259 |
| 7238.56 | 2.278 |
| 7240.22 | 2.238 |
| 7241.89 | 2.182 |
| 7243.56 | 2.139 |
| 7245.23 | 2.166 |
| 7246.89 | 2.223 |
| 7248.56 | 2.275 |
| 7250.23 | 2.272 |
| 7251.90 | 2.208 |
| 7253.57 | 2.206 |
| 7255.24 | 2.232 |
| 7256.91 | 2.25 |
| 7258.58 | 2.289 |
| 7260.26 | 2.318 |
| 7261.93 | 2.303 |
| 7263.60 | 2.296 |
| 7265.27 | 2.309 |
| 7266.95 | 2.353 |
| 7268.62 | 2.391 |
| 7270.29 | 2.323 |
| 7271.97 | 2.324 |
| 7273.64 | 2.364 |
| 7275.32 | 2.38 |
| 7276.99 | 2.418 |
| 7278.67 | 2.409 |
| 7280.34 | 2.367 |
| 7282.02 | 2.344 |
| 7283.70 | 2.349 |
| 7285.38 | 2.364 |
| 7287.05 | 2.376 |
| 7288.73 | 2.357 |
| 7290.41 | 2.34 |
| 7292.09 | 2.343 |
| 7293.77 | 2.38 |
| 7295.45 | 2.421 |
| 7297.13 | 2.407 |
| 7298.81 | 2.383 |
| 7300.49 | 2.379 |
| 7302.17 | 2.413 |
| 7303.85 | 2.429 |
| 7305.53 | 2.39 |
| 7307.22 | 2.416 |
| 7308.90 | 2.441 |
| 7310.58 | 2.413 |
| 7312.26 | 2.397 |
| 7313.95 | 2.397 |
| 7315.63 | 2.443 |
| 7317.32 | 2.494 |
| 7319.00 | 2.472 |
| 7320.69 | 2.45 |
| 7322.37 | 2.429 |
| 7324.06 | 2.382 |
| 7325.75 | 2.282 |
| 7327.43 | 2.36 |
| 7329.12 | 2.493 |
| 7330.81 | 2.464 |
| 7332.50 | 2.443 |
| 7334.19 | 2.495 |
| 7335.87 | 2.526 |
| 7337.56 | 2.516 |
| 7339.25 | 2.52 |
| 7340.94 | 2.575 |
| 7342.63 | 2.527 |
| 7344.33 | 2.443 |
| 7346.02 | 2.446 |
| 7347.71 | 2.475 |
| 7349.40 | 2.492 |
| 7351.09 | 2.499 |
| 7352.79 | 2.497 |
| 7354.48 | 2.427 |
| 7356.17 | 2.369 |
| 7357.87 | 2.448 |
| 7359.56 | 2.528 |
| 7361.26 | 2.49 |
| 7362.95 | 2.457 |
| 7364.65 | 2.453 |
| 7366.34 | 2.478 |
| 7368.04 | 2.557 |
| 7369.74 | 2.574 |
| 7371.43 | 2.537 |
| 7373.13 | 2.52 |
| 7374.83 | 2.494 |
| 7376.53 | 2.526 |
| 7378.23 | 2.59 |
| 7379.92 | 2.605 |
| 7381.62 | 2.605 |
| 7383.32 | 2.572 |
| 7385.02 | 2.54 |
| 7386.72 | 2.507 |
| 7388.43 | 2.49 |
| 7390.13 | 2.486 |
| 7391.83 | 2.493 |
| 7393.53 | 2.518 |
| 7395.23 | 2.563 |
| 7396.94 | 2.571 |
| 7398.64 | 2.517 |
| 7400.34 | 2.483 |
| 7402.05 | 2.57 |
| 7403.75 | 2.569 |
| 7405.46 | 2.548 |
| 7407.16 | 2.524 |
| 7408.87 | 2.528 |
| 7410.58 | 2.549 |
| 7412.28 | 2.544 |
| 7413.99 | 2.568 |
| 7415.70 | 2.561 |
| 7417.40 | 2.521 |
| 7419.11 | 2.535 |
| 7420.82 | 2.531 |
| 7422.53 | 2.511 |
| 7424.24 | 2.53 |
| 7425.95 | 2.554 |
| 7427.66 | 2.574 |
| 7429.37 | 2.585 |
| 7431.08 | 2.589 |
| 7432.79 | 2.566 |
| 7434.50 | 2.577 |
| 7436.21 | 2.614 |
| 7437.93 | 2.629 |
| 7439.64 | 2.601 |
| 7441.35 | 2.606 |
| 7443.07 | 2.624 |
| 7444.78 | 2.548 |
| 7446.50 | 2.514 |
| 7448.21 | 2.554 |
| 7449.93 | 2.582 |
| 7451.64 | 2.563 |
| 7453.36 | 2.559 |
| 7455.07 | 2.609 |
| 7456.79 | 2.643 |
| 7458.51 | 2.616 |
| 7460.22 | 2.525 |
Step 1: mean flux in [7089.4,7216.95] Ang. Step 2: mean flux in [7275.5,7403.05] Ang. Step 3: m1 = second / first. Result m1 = 1.26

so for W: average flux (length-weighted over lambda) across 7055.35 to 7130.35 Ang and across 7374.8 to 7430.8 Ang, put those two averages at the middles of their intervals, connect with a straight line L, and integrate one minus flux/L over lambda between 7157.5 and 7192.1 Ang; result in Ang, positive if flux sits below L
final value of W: 3.3 Ang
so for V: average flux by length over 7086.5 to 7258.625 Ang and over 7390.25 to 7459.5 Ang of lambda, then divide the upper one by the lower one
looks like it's 1.3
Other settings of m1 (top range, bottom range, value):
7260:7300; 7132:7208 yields 1.23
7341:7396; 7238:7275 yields 1.10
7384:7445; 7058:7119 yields 1.24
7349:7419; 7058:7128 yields 1.23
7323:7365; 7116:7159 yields 1.31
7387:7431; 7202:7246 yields 1.20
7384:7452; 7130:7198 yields 1.33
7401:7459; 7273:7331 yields 1.07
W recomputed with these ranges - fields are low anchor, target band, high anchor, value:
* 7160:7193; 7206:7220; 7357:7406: 0.3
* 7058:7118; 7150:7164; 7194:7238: 0.8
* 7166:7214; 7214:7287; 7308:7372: -2.3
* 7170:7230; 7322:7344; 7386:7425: -1.0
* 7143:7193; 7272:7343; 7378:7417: -3.3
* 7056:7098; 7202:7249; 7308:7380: 3.7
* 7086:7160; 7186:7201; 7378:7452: 0.5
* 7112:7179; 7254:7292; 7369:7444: -2.0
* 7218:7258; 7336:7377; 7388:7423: -1.0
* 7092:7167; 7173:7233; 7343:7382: 1.8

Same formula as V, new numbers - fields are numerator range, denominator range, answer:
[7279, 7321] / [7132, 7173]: 1.29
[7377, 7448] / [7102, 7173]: 1.33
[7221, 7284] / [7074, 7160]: 1.15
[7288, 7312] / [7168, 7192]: 1.20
